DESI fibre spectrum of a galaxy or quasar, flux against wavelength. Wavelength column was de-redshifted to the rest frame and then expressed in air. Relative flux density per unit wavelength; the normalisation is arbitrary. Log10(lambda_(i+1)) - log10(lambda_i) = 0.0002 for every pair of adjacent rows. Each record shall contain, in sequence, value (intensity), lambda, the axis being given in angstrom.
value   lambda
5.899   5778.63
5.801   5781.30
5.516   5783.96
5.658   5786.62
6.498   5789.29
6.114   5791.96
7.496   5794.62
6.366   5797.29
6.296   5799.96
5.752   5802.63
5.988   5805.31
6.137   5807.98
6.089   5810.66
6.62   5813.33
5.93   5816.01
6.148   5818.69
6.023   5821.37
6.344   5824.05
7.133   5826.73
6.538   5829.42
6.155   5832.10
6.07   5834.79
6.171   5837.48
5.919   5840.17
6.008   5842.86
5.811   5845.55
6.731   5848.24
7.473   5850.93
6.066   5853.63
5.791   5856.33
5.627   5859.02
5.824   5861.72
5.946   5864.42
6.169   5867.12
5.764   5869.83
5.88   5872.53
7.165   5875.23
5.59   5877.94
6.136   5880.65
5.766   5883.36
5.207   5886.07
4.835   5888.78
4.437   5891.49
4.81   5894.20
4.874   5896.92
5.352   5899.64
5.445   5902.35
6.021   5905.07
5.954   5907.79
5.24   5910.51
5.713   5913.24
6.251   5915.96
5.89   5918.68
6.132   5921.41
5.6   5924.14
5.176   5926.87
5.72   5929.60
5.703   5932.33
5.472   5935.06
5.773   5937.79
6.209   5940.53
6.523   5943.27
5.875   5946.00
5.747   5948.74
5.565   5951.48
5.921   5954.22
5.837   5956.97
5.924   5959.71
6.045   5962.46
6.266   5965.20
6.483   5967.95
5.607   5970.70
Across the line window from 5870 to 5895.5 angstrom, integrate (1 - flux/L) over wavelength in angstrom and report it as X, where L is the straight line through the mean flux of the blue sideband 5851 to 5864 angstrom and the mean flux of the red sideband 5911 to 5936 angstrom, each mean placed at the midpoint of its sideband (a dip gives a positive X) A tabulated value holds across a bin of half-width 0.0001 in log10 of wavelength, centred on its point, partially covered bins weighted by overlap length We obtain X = 1.5 angstrom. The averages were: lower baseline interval 6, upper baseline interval 5.73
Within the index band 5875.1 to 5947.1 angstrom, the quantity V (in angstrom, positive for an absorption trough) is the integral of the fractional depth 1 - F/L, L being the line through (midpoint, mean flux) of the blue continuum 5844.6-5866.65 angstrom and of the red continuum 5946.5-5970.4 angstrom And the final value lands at 4.9 angstrom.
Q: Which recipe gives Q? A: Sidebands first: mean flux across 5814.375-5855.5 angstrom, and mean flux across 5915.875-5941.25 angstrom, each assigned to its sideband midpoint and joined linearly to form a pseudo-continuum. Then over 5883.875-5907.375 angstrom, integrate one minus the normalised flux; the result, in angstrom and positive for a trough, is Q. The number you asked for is 3.0 angstrom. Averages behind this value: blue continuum 6.3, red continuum 5.76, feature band 5.18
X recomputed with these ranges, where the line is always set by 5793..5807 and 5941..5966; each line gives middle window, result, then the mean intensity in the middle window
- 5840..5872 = 0.67 angstrom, 6.1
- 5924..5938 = 1.10 angstrom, 5.56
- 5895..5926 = 2.16 angstrom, 5.65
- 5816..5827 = 0.05 angstrom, 6.28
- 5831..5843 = 0.39 angstrom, 6.06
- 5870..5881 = 0.04 angstrom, 6.15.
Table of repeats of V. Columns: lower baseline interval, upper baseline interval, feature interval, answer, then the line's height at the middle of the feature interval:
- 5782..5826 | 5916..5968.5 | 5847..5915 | 3.08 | 6.02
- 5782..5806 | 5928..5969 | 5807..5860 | -1.09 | 6.12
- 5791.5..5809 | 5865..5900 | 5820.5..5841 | -0.93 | 6.04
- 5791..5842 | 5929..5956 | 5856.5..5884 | 0.51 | 6.1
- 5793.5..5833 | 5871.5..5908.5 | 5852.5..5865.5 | 0.01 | 5.85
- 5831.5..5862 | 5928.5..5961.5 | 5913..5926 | 0.06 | 5.93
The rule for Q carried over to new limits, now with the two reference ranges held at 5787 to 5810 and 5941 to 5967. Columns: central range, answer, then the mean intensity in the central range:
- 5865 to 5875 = 0.1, 6.08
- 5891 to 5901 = 2.0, 4.91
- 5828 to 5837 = 0.0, 6.25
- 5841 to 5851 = -0.2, 6.36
